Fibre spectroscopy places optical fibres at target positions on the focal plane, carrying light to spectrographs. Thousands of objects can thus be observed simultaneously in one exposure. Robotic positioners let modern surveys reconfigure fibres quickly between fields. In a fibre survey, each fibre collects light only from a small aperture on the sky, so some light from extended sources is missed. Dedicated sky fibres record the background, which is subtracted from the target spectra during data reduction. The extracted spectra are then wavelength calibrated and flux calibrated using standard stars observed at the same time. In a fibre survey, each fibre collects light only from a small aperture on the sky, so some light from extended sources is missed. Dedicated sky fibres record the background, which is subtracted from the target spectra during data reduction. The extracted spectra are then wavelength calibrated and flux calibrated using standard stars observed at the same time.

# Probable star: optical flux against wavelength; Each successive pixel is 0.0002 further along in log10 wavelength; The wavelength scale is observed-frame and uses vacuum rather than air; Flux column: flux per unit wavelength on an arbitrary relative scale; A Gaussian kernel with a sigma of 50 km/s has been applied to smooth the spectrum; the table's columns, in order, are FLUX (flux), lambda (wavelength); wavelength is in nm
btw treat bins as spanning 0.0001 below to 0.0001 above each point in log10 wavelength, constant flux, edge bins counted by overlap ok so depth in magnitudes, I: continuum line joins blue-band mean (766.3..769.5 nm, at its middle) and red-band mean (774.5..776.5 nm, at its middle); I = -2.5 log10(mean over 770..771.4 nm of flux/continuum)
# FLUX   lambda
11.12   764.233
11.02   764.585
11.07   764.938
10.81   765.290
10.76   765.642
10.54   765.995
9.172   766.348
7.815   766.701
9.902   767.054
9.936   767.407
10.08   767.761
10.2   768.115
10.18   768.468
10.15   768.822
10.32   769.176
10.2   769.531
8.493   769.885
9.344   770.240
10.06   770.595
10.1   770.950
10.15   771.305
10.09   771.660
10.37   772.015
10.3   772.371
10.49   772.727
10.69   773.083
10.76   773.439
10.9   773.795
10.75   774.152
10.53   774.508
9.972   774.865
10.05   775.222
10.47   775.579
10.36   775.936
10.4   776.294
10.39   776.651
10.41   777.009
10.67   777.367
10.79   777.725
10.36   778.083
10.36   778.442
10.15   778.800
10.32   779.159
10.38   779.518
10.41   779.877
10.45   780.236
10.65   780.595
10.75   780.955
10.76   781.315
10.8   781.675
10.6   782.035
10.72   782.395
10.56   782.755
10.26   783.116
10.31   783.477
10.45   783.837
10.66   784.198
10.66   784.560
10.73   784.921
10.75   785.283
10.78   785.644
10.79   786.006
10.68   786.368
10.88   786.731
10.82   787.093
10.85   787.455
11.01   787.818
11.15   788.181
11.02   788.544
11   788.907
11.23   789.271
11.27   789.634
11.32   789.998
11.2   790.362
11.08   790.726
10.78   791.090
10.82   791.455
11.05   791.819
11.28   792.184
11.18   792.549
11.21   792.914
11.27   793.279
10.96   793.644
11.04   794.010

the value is 0.02 mag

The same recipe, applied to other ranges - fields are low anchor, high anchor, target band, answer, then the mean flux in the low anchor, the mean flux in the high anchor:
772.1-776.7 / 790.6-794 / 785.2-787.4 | 0.007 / 10.5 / 11.1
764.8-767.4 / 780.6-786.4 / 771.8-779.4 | -0.011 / 9.99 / 10.6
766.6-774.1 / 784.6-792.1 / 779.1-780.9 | 0.007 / 10.1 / 11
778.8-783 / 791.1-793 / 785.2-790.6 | -0.011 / 10.6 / 11.1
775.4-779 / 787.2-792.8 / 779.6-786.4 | 0.011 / 10.4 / 11.1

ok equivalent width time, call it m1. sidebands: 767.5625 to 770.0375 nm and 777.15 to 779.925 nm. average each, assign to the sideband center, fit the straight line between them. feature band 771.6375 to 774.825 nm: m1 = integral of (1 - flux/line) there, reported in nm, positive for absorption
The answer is -0.11 nm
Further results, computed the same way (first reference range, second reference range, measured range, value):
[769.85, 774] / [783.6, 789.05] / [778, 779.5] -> 0.03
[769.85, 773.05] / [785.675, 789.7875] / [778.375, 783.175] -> 0.02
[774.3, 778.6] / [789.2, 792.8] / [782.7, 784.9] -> 0.05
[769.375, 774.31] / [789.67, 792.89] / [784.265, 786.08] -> 0.01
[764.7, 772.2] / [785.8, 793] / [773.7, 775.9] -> -0.02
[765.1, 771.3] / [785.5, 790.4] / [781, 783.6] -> 0.02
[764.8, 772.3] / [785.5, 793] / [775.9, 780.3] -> 0.02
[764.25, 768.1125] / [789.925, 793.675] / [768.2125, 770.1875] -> 0.08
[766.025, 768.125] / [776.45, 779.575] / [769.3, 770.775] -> 0.03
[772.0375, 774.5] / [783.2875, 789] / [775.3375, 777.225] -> 0.05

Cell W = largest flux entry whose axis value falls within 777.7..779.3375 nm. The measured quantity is 10.79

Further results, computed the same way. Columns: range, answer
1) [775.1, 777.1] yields 10.47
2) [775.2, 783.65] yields 10.8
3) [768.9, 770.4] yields 10.32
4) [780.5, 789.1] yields 11.15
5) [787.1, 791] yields 11.32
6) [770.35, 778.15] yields 10.9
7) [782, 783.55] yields 10.72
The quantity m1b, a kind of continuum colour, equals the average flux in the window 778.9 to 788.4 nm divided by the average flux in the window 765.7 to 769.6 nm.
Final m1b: 1.08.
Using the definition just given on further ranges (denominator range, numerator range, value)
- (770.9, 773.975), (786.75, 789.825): 1.06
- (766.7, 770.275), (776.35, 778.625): 1.07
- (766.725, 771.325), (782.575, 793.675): 1.11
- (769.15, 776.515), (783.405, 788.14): 1.05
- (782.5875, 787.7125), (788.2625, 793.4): 1.04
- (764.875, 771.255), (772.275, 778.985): 1.05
